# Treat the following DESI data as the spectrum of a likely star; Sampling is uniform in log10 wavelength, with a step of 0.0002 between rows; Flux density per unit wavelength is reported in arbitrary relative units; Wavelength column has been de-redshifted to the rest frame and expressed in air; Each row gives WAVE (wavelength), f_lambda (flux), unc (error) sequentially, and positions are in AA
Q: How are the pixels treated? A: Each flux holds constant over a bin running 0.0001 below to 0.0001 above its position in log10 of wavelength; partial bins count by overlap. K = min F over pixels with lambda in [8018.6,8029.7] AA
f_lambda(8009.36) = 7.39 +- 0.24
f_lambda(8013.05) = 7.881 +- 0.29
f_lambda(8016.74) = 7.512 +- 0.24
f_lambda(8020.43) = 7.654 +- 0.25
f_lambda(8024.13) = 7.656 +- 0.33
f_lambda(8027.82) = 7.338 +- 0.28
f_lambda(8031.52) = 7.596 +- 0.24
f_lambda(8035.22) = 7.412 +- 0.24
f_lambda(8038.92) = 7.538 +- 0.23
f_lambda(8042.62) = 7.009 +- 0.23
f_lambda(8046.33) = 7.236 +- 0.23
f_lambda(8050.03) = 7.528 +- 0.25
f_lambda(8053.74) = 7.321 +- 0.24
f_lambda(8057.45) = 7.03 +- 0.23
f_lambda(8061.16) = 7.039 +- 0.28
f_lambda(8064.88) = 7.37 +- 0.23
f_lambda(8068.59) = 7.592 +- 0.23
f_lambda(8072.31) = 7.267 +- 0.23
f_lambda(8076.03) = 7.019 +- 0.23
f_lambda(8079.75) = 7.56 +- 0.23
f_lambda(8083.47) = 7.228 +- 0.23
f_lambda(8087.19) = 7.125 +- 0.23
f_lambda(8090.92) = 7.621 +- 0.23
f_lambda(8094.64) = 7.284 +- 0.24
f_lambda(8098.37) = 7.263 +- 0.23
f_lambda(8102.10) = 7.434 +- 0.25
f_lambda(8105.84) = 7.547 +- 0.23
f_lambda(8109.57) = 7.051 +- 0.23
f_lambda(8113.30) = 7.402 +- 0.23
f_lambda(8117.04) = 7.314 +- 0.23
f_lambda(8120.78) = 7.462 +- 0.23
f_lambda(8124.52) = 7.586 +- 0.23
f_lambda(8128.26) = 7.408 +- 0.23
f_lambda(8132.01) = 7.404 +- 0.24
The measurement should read 7.338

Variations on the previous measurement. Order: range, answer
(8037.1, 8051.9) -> 7.009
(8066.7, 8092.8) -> 7.019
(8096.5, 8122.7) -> 7.051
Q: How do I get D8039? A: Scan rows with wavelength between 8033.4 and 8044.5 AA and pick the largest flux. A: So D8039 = 7.538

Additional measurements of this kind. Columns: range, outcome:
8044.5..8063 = 7.528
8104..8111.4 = 7.547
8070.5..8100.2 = 7.621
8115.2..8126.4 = 7.586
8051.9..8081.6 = 7.592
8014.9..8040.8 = 7.656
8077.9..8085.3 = 7.56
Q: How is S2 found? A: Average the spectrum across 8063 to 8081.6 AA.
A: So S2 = 7.36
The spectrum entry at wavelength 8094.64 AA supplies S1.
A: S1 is 7.284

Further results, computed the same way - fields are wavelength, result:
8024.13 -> 7.656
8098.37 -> 7.263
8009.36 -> 7.39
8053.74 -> 7.321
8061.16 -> 7.039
